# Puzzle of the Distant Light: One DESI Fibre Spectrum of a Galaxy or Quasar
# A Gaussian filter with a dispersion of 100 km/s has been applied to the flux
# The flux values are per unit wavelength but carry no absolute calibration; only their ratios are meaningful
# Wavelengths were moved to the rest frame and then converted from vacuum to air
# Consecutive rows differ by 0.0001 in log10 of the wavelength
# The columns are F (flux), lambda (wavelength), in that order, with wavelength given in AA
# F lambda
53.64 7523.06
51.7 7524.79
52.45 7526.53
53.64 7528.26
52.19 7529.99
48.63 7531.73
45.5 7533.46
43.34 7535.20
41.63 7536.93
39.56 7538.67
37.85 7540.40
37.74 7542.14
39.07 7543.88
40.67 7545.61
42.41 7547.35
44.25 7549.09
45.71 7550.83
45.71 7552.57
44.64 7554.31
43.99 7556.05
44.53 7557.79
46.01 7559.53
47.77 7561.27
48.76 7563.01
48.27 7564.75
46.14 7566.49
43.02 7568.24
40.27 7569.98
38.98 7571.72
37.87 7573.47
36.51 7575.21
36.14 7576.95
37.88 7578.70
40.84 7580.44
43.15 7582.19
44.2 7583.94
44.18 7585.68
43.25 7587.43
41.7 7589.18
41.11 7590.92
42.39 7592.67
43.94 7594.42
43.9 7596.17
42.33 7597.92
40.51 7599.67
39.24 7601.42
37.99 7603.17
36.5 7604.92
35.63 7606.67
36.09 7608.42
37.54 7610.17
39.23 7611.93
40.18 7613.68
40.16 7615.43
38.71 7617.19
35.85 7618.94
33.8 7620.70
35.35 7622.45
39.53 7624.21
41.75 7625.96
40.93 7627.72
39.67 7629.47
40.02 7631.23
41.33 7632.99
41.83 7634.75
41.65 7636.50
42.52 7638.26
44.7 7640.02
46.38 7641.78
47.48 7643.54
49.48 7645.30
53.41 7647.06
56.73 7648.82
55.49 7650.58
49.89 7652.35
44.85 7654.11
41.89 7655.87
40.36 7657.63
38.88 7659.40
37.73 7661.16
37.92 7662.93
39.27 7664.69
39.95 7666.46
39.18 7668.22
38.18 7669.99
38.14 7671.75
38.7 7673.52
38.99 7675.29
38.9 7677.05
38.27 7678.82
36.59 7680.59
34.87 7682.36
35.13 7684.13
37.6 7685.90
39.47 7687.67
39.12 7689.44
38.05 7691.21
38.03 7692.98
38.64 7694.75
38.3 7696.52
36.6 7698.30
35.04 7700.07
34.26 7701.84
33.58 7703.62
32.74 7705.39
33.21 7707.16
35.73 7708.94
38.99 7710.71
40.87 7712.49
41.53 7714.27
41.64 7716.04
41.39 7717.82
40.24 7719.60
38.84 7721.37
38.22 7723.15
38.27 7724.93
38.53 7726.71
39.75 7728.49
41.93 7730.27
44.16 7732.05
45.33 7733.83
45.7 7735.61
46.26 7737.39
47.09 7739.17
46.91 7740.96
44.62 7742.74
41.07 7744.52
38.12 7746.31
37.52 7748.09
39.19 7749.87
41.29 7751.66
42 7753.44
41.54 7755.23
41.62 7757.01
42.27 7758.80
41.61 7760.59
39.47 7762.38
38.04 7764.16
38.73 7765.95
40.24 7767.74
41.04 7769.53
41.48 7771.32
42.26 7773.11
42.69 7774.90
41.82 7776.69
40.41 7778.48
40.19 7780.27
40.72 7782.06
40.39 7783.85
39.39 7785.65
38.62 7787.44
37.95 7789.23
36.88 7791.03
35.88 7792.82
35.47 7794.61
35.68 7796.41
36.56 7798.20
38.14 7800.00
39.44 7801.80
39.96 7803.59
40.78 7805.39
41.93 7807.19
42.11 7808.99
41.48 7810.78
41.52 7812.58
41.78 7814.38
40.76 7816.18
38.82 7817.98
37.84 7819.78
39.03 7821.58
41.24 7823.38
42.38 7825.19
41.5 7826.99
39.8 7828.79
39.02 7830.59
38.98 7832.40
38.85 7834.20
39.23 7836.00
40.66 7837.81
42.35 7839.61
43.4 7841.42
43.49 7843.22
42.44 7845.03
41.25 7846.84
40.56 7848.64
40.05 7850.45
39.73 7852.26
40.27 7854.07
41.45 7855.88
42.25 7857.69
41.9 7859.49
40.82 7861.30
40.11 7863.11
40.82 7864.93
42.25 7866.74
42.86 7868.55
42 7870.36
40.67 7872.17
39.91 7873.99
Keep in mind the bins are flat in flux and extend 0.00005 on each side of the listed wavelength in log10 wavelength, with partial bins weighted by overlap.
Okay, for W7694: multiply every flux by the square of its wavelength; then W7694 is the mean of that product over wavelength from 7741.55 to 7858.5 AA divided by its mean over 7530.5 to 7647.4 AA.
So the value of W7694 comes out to 1.0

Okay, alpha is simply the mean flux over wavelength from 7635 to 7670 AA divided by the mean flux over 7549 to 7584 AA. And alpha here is 1.03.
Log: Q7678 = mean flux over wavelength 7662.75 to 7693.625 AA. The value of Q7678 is 38.1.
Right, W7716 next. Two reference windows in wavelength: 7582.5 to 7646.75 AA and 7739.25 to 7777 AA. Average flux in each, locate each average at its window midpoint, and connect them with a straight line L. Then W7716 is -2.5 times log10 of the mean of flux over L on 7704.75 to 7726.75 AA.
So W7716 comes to 0.07 mag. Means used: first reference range 41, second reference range 41.2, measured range 38.5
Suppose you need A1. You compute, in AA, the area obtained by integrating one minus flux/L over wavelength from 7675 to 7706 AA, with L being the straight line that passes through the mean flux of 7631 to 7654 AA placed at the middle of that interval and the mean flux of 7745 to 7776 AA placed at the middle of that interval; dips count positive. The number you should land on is 5.3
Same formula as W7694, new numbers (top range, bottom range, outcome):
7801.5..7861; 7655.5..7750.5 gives 1.07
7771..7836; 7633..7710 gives 1.02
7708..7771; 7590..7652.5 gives 1.01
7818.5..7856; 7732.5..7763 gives 0.98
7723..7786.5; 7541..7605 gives 1.03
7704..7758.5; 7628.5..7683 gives 0.98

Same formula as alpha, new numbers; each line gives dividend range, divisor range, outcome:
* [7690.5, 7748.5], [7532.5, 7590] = 0.94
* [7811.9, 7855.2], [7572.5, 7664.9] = 0.98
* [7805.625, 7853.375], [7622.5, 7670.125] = 0.94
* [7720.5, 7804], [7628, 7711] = 1.00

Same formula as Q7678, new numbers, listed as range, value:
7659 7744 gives 39.2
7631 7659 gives 46.1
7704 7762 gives 40.8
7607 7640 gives 39.3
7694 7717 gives 37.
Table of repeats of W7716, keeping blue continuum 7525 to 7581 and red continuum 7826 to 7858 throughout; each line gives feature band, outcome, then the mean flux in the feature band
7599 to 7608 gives 0.14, 37.8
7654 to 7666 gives 0.07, 39.8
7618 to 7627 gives 0.15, 37.3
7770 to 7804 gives 0.06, 39.2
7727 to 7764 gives -0.01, 42.2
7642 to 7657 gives -0.16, 49.6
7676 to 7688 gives 0.14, 37.2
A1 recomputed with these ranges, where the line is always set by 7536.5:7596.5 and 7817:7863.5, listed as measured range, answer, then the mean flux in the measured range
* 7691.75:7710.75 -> 2.6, 35.8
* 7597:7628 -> 2.8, 38.4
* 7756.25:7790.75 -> 0.6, 40.4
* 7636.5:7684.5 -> -0.7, 42.4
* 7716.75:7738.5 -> -0.1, 41.6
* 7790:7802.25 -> 1.2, 36.8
